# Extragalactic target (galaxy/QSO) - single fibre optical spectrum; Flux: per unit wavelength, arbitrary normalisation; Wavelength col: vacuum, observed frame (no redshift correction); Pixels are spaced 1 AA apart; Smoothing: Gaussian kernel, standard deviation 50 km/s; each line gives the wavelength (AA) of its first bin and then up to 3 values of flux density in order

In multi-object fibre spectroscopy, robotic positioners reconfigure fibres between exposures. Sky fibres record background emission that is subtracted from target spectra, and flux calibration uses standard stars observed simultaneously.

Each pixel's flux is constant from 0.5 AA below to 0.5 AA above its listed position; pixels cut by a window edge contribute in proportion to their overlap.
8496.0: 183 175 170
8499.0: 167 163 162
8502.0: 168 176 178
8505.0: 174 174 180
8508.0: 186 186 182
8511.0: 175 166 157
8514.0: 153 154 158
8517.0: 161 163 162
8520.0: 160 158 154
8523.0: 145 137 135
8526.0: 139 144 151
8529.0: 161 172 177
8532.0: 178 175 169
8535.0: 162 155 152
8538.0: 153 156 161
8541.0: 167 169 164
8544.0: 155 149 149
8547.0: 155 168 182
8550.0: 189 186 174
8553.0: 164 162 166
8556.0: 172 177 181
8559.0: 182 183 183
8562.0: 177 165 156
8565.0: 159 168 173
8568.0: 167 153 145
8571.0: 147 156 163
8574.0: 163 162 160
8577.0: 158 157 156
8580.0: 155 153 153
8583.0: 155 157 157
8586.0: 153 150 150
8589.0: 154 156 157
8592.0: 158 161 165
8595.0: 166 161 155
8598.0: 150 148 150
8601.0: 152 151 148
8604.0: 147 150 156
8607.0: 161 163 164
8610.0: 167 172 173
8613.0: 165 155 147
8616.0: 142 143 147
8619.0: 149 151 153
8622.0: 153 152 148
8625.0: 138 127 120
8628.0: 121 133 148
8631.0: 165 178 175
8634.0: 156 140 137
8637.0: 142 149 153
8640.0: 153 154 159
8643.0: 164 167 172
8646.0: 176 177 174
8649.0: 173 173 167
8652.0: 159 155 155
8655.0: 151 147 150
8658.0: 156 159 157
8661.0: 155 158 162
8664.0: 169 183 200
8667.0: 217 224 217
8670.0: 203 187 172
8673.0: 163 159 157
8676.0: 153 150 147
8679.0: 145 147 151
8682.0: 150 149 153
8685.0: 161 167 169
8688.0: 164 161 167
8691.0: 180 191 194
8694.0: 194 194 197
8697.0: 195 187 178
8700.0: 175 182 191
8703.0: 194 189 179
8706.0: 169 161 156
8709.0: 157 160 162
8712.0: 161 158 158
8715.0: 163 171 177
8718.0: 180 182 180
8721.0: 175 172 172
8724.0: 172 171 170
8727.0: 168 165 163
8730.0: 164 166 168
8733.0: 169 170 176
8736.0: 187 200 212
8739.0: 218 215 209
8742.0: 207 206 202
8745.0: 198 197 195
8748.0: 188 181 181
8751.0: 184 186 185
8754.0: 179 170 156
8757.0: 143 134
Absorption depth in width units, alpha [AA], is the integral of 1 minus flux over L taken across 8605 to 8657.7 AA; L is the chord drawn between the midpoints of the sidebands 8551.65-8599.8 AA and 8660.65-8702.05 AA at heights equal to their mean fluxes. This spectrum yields 4.0 AA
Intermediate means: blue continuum 161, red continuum 174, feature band 155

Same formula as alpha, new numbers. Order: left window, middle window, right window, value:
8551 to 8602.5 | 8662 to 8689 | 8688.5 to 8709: 1.2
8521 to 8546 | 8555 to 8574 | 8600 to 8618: -1.2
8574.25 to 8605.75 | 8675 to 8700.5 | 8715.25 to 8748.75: 0.9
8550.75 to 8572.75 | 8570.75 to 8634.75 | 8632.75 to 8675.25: 5.1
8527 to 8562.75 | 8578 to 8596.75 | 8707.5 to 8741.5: 1.4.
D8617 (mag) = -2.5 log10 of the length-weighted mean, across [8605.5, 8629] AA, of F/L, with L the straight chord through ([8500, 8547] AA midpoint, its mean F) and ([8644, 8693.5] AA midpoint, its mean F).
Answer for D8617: 0.11 mag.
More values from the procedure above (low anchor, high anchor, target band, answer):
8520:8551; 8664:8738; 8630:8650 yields 0.048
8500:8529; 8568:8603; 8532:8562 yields -0.059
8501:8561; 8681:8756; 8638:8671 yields 0.024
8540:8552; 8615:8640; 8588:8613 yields -0.030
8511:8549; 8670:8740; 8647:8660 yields 0.051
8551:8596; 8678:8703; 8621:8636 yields 0.142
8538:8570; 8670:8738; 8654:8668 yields 0.012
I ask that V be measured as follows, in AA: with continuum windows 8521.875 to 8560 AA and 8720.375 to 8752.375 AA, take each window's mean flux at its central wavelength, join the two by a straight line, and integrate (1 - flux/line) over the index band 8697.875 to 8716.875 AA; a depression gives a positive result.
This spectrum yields 1.1 AA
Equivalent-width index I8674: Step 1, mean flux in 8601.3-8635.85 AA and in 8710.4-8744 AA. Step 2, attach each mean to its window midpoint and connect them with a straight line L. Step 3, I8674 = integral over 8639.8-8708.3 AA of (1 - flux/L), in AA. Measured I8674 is -2.2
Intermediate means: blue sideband 152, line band 171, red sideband 179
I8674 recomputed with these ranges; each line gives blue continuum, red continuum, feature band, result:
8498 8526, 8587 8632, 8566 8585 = -0.2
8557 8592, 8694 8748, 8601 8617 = 0.8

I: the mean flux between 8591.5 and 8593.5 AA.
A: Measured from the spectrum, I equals 160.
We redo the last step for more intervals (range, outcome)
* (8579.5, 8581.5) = 154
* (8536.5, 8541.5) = 158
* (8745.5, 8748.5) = 193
